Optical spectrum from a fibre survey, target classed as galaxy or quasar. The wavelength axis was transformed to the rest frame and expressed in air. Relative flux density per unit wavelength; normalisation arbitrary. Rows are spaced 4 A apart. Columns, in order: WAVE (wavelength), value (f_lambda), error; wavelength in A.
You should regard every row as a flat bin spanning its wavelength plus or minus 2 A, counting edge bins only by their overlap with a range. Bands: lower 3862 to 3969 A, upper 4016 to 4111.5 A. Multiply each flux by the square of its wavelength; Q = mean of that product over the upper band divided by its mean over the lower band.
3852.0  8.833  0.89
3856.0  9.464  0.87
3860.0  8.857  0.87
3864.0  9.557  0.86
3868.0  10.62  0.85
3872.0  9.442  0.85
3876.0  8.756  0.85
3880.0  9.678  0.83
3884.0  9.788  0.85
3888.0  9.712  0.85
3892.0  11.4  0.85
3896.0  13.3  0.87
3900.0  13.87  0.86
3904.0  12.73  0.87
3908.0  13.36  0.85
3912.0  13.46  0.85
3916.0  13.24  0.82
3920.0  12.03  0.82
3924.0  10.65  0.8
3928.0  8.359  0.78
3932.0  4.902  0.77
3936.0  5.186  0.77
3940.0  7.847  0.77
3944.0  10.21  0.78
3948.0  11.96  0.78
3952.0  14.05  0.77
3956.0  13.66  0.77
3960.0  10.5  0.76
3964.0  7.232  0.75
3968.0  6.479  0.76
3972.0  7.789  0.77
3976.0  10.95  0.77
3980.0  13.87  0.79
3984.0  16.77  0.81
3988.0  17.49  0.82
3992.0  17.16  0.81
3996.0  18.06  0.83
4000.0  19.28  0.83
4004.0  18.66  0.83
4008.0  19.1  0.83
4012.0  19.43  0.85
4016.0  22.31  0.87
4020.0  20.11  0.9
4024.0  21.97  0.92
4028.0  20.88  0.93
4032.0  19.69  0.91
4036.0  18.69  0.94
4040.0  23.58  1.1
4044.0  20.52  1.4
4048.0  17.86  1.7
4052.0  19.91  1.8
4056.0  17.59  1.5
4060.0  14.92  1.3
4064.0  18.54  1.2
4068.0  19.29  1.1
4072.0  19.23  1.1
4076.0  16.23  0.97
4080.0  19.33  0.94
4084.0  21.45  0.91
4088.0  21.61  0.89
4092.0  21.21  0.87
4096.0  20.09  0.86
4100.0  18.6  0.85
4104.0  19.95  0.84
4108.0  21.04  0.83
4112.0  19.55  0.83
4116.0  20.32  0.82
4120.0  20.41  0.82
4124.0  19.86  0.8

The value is 2.0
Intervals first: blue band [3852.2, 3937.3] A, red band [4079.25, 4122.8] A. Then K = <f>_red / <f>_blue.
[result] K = 2.0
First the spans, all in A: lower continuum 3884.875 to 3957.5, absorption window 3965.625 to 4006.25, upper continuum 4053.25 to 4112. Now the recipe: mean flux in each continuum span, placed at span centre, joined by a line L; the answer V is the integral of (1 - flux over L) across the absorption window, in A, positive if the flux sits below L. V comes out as -0.3 A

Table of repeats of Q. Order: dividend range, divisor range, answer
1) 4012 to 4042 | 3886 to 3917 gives 1.77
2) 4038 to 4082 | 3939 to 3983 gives 1.86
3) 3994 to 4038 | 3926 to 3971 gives 2.25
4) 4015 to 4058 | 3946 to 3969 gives 1.94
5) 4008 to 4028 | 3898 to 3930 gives 1.79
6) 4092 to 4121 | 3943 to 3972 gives 2.08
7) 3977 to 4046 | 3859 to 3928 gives 1.82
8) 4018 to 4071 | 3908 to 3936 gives 2.02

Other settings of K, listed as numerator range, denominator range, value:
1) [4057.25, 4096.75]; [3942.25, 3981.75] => 1.80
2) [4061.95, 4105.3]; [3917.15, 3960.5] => 1.96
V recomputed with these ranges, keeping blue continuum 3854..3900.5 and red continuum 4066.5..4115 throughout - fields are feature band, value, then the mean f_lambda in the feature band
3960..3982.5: 7.72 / 9.54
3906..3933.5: 2.51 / 11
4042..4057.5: -0.90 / 19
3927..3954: 8.67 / 8.95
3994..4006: -2.22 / 18.7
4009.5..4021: -2.91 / 20.6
